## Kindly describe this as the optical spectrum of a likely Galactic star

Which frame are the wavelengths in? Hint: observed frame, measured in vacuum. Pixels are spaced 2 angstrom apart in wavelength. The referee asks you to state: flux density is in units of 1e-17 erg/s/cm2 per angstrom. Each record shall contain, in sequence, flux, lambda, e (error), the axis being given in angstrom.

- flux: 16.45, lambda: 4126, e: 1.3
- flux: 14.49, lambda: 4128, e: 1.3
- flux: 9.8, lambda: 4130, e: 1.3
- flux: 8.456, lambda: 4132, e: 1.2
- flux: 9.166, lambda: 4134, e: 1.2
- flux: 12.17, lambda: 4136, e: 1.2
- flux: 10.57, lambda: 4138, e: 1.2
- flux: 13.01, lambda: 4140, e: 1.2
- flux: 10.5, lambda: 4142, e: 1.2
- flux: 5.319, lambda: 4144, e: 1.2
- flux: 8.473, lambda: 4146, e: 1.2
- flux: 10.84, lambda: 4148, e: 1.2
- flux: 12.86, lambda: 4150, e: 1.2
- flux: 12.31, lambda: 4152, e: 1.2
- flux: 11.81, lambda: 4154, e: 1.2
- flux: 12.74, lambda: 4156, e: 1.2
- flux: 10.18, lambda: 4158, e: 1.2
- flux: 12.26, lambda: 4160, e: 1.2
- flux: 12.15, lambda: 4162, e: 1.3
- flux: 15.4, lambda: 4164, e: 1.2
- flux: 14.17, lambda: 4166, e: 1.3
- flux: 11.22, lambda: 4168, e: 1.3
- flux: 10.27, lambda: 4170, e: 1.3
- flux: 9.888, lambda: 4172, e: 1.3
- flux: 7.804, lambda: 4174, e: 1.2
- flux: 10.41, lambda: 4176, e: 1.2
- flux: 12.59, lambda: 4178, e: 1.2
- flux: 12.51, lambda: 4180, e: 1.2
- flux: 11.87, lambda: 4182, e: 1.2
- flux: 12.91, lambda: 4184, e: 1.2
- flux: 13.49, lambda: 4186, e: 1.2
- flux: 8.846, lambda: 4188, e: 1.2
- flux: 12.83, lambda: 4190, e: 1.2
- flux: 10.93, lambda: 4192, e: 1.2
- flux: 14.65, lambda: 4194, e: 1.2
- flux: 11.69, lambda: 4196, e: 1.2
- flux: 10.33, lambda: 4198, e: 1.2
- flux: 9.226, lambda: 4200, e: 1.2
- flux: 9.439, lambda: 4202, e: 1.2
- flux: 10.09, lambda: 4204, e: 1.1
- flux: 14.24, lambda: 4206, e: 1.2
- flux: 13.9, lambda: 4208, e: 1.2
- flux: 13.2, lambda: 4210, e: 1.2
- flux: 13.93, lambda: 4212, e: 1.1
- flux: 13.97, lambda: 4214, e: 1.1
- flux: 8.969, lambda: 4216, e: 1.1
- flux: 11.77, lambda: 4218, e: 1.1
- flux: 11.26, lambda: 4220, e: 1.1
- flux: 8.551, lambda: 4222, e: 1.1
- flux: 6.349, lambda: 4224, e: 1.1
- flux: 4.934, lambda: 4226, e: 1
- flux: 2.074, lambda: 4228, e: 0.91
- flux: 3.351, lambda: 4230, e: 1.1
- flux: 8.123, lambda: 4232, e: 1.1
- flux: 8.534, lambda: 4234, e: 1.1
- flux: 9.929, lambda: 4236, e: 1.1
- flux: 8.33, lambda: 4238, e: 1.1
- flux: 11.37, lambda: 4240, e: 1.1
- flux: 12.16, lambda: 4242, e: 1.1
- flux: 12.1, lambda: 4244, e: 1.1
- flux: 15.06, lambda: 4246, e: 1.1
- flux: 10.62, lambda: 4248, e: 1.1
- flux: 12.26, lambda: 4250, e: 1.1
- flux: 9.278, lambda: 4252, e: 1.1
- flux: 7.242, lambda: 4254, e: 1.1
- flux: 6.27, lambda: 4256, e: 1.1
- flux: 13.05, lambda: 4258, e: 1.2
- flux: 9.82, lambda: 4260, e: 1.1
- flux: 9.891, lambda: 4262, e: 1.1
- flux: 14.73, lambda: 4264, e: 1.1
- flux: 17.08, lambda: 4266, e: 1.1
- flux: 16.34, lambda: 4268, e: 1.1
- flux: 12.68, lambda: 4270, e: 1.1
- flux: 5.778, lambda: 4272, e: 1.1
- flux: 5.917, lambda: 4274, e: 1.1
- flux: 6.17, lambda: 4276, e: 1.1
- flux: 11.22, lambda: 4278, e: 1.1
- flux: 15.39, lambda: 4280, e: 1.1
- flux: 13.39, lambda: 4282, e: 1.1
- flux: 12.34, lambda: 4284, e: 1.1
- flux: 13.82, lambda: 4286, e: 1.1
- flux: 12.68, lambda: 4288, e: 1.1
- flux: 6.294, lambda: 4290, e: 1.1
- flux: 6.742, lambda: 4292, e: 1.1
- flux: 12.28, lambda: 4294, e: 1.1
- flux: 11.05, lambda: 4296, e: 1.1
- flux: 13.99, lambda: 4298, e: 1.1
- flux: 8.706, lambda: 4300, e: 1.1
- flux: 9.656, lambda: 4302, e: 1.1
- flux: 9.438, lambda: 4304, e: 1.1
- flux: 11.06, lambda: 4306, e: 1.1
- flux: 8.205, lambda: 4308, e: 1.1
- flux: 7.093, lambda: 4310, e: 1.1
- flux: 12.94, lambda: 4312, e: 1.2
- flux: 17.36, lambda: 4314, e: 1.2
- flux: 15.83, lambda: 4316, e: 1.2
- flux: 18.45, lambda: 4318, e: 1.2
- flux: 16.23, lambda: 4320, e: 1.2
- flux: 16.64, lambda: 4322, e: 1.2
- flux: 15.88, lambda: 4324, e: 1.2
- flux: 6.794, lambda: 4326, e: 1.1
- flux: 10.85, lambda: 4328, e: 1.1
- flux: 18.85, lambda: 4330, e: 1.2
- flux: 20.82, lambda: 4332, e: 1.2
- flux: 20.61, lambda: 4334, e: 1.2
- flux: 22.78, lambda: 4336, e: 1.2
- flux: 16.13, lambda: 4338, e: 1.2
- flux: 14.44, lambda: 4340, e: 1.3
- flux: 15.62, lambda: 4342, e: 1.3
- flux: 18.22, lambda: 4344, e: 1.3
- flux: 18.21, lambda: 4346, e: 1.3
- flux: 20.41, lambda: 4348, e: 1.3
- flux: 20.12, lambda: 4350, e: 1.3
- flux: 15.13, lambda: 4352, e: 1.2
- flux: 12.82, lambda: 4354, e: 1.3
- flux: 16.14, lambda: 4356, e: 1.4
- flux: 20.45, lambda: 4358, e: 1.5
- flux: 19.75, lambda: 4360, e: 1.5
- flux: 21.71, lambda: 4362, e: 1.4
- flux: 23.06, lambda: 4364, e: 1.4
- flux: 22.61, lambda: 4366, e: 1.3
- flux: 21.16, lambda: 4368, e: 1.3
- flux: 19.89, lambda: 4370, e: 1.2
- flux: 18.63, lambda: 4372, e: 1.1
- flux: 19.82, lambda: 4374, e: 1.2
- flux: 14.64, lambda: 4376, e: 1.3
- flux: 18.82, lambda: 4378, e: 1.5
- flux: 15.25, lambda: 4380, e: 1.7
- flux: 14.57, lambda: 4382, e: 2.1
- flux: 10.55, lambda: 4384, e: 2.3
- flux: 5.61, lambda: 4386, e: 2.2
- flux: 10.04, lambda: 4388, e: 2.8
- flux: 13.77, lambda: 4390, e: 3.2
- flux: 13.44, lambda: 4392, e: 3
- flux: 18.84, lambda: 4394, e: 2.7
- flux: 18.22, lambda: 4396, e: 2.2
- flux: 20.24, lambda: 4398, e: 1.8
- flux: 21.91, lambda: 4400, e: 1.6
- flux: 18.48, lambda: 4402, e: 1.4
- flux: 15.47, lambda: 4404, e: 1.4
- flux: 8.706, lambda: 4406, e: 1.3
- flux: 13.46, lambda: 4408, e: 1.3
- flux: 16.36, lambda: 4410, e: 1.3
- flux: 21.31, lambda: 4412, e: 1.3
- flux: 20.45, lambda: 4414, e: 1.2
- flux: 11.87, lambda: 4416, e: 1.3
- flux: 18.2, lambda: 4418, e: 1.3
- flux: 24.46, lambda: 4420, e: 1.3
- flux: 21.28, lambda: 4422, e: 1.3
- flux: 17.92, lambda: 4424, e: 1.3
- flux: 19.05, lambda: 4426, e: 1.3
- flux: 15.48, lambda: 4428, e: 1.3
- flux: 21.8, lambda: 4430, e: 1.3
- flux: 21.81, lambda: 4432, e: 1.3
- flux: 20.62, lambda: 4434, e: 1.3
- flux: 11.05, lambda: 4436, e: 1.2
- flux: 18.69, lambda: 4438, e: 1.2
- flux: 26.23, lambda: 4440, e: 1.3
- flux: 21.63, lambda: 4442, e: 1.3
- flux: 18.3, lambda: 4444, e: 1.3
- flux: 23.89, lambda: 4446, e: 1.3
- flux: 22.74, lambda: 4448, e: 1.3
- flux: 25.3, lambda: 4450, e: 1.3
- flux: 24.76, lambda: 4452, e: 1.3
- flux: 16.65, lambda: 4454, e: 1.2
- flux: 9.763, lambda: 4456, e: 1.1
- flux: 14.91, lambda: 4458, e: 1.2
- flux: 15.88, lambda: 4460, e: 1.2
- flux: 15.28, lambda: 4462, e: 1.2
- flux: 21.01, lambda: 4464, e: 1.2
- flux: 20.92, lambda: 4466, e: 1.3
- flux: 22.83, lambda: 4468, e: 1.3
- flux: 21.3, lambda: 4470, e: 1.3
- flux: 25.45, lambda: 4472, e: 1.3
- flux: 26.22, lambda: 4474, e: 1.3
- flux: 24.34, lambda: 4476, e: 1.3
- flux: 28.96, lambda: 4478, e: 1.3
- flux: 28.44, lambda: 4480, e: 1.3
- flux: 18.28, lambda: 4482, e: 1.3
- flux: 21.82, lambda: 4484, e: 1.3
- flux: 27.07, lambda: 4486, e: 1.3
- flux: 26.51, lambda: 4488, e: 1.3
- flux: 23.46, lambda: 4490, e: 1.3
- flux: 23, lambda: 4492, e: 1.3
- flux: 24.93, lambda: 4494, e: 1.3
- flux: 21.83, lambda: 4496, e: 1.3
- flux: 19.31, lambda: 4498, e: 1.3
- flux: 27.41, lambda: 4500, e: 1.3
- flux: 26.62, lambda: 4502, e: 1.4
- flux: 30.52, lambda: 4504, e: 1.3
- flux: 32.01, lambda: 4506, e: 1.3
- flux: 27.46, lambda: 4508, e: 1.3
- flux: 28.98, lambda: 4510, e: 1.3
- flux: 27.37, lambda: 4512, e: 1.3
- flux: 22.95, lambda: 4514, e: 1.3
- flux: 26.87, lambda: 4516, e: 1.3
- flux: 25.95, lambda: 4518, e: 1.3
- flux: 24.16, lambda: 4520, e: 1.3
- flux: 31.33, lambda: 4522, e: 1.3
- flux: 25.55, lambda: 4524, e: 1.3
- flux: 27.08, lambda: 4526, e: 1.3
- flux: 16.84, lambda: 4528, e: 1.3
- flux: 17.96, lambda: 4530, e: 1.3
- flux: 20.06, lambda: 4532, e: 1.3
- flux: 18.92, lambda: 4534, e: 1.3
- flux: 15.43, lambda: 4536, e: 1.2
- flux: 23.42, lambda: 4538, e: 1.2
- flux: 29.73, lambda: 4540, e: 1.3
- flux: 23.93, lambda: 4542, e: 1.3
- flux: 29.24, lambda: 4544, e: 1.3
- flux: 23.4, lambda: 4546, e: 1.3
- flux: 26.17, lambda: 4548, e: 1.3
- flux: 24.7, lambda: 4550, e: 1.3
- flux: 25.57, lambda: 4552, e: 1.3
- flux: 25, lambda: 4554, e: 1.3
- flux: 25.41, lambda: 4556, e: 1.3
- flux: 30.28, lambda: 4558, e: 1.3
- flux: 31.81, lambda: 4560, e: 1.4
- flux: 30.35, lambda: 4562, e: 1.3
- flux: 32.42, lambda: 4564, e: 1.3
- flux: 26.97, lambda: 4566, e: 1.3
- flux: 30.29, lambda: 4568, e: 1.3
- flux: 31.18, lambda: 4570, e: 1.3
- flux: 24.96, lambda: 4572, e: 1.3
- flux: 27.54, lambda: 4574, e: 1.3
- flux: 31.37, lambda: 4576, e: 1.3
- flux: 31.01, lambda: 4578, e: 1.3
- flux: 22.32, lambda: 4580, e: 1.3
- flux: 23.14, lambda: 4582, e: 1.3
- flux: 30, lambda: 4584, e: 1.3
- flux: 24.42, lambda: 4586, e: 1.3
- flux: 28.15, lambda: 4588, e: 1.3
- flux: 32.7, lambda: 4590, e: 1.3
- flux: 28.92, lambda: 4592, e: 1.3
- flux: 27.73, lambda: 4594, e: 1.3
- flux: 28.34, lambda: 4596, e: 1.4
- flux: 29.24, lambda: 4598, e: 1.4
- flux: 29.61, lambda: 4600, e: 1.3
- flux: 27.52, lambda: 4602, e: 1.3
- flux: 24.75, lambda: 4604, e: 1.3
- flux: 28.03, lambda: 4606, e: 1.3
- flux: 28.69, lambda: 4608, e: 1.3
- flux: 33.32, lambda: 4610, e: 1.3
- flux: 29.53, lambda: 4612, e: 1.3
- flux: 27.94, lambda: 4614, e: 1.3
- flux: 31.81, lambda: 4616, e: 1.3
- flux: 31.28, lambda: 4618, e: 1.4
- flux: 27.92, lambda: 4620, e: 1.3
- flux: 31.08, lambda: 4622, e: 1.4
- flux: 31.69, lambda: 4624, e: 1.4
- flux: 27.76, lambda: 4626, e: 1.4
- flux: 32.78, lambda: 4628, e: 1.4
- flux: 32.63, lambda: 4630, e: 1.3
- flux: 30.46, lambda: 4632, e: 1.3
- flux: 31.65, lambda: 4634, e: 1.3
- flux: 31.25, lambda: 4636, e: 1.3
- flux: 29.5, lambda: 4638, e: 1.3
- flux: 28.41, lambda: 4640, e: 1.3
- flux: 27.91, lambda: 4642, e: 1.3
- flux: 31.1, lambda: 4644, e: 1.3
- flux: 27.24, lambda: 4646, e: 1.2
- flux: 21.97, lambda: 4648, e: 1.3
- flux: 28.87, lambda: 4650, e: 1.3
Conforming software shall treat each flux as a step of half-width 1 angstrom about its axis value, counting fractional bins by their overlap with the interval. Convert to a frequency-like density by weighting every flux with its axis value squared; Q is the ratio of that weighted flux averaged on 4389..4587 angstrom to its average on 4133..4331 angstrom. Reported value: 2.30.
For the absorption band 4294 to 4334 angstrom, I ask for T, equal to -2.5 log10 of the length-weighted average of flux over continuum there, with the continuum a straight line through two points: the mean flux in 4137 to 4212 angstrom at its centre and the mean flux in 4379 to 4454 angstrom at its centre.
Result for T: 0.15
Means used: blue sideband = 11.5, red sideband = 17.9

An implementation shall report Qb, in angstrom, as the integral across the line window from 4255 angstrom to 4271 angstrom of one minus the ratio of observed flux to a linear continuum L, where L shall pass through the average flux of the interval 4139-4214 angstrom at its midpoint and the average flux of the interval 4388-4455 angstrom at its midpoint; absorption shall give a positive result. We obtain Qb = 1.9 angstrom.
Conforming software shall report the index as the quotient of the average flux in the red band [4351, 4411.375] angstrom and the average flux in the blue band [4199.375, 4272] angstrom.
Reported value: 1.6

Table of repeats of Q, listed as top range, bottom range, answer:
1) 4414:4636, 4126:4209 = 2.60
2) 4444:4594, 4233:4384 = 1.95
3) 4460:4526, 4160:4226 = 2.50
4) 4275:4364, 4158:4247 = 1.42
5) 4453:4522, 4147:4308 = 2.45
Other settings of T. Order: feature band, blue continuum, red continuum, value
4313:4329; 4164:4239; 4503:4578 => 0.09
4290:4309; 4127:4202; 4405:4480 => 0.48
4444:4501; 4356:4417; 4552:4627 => -0.01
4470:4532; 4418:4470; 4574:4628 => -0.10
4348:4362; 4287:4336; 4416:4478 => -0.17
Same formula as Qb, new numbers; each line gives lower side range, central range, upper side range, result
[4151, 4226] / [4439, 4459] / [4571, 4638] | 1.8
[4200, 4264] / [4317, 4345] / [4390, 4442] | -4.2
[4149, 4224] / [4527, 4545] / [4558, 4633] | 3.3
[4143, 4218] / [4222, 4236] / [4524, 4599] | 7.7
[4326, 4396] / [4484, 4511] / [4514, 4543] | -4.5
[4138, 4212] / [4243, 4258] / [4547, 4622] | 4.1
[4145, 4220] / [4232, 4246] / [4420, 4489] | 3.2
